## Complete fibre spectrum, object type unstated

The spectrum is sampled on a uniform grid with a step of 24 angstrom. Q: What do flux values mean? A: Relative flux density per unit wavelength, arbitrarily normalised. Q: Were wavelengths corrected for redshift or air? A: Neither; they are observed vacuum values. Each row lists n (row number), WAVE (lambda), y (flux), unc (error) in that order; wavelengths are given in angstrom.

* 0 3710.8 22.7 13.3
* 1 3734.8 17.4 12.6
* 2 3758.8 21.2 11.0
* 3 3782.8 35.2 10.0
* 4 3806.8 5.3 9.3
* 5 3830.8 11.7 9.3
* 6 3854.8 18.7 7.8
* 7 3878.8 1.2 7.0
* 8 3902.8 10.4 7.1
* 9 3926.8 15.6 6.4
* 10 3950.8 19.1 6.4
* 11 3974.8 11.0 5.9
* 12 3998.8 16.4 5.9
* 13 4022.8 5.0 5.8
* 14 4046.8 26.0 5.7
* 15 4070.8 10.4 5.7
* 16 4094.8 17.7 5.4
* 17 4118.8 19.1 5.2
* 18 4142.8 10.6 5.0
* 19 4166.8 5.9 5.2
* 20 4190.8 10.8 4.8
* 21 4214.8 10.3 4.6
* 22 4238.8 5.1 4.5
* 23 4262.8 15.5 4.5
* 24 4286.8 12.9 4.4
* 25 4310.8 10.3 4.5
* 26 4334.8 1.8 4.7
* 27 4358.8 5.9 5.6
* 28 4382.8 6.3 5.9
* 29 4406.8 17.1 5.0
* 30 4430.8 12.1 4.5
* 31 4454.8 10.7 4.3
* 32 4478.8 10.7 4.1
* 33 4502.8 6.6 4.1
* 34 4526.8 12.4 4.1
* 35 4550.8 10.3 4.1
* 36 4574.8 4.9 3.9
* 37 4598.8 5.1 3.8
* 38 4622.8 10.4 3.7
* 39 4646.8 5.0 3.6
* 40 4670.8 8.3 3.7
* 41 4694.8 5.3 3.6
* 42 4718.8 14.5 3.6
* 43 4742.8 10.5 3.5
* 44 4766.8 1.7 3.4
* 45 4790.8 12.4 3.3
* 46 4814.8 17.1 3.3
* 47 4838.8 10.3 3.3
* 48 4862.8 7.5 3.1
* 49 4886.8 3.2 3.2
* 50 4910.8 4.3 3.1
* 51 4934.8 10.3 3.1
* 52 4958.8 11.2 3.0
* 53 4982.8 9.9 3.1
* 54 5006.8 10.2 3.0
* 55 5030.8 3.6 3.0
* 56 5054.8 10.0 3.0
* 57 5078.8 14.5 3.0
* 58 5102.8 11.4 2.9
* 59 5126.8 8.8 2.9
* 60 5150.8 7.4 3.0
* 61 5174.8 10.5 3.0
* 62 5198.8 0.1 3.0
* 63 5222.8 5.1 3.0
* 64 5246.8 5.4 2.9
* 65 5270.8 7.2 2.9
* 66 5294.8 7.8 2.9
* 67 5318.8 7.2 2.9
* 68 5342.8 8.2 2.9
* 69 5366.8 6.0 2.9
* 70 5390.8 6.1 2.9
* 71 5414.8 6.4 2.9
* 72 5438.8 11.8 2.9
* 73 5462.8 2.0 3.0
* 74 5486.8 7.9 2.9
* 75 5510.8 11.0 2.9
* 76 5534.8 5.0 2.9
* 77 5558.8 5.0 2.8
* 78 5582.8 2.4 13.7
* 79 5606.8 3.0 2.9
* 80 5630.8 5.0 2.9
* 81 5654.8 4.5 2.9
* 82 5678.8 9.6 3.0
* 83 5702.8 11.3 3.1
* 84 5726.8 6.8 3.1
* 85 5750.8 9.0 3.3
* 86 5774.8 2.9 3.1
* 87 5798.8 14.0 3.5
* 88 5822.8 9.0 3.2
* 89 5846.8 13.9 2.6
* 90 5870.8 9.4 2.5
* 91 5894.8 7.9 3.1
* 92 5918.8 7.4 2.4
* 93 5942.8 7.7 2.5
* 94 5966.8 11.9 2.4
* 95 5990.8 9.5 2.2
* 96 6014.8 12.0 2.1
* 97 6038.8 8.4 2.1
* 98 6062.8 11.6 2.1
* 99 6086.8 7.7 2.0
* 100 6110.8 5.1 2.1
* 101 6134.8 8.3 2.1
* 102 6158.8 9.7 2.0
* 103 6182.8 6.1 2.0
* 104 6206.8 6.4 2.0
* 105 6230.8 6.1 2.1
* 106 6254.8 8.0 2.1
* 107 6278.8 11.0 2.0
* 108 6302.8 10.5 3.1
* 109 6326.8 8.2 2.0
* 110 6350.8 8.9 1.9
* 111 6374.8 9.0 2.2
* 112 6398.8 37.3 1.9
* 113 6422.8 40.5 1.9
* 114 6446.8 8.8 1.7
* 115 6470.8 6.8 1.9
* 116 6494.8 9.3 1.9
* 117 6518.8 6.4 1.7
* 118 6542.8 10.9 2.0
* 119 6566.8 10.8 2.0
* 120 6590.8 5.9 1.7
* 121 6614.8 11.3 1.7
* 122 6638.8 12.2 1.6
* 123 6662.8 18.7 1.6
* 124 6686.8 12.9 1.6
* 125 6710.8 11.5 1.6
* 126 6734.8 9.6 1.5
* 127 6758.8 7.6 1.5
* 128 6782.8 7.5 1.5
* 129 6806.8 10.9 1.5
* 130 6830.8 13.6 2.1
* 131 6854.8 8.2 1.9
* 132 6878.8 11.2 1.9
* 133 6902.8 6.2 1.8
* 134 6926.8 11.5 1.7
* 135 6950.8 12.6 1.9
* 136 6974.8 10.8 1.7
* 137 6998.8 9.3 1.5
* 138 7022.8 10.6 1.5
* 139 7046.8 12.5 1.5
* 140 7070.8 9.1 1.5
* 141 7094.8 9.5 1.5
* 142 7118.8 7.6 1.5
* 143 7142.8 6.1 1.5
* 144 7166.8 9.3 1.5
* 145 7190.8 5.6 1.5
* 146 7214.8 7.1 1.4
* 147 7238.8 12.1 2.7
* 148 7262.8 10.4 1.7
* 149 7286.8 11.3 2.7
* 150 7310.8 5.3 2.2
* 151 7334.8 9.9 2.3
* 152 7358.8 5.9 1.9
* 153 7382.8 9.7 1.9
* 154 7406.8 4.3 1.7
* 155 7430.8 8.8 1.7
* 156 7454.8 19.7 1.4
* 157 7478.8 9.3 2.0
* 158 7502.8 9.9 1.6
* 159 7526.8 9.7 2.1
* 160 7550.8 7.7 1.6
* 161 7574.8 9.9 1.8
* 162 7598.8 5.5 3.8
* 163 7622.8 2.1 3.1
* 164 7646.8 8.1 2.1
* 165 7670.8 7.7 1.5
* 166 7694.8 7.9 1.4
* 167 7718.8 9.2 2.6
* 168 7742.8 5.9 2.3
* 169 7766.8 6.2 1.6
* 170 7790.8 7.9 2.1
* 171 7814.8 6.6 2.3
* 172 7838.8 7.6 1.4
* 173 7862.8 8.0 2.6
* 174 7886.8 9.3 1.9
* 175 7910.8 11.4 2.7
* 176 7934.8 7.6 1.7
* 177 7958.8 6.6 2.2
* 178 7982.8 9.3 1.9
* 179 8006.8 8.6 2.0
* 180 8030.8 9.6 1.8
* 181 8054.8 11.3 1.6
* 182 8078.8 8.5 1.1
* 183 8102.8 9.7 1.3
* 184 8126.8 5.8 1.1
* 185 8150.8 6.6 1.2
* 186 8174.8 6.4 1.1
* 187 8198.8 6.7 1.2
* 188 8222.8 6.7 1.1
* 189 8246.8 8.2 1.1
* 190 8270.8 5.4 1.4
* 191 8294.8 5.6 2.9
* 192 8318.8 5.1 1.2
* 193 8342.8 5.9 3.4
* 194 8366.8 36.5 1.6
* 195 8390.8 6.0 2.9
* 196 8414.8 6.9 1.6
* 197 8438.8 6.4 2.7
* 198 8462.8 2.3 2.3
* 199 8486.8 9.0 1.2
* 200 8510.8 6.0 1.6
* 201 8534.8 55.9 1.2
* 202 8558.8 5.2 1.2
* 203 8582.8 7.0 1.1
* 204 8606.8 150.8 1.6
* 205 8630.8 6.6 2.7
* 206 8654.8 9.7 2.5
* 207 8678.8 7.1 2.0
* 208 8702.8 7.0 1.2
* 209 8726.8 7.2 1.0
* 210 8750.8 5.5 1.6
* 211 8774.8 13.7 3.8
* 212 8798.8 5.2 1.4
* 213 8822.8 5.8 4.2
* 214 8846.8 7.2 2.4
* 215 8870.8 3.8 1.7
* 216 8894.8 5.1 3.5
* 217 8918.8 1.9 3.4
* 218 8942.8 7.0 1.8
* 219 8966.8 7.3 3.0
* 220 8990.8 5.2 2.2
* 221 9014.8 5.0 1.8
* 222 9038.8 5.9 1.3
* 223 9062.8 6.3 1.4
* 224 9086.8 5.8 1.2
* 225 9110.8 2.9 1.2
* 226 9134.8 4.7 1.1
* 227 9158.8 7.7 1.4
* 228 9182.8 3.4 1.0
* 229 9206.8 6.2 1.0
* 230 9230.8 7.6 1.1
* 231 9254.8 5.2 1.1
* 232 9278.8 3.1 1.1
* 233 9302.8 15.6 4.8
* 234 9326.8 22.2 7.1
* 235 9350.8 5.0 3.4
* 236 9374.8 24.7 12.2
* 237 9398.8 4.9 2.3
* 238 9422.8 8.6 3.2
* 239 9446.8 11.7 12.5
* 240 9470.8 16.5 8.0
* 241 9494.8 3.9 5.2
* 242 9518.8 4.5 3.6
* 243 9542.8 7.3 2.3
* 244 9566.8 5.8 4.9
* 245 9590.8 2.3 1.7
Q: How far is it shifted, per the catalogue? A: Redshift 0.719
